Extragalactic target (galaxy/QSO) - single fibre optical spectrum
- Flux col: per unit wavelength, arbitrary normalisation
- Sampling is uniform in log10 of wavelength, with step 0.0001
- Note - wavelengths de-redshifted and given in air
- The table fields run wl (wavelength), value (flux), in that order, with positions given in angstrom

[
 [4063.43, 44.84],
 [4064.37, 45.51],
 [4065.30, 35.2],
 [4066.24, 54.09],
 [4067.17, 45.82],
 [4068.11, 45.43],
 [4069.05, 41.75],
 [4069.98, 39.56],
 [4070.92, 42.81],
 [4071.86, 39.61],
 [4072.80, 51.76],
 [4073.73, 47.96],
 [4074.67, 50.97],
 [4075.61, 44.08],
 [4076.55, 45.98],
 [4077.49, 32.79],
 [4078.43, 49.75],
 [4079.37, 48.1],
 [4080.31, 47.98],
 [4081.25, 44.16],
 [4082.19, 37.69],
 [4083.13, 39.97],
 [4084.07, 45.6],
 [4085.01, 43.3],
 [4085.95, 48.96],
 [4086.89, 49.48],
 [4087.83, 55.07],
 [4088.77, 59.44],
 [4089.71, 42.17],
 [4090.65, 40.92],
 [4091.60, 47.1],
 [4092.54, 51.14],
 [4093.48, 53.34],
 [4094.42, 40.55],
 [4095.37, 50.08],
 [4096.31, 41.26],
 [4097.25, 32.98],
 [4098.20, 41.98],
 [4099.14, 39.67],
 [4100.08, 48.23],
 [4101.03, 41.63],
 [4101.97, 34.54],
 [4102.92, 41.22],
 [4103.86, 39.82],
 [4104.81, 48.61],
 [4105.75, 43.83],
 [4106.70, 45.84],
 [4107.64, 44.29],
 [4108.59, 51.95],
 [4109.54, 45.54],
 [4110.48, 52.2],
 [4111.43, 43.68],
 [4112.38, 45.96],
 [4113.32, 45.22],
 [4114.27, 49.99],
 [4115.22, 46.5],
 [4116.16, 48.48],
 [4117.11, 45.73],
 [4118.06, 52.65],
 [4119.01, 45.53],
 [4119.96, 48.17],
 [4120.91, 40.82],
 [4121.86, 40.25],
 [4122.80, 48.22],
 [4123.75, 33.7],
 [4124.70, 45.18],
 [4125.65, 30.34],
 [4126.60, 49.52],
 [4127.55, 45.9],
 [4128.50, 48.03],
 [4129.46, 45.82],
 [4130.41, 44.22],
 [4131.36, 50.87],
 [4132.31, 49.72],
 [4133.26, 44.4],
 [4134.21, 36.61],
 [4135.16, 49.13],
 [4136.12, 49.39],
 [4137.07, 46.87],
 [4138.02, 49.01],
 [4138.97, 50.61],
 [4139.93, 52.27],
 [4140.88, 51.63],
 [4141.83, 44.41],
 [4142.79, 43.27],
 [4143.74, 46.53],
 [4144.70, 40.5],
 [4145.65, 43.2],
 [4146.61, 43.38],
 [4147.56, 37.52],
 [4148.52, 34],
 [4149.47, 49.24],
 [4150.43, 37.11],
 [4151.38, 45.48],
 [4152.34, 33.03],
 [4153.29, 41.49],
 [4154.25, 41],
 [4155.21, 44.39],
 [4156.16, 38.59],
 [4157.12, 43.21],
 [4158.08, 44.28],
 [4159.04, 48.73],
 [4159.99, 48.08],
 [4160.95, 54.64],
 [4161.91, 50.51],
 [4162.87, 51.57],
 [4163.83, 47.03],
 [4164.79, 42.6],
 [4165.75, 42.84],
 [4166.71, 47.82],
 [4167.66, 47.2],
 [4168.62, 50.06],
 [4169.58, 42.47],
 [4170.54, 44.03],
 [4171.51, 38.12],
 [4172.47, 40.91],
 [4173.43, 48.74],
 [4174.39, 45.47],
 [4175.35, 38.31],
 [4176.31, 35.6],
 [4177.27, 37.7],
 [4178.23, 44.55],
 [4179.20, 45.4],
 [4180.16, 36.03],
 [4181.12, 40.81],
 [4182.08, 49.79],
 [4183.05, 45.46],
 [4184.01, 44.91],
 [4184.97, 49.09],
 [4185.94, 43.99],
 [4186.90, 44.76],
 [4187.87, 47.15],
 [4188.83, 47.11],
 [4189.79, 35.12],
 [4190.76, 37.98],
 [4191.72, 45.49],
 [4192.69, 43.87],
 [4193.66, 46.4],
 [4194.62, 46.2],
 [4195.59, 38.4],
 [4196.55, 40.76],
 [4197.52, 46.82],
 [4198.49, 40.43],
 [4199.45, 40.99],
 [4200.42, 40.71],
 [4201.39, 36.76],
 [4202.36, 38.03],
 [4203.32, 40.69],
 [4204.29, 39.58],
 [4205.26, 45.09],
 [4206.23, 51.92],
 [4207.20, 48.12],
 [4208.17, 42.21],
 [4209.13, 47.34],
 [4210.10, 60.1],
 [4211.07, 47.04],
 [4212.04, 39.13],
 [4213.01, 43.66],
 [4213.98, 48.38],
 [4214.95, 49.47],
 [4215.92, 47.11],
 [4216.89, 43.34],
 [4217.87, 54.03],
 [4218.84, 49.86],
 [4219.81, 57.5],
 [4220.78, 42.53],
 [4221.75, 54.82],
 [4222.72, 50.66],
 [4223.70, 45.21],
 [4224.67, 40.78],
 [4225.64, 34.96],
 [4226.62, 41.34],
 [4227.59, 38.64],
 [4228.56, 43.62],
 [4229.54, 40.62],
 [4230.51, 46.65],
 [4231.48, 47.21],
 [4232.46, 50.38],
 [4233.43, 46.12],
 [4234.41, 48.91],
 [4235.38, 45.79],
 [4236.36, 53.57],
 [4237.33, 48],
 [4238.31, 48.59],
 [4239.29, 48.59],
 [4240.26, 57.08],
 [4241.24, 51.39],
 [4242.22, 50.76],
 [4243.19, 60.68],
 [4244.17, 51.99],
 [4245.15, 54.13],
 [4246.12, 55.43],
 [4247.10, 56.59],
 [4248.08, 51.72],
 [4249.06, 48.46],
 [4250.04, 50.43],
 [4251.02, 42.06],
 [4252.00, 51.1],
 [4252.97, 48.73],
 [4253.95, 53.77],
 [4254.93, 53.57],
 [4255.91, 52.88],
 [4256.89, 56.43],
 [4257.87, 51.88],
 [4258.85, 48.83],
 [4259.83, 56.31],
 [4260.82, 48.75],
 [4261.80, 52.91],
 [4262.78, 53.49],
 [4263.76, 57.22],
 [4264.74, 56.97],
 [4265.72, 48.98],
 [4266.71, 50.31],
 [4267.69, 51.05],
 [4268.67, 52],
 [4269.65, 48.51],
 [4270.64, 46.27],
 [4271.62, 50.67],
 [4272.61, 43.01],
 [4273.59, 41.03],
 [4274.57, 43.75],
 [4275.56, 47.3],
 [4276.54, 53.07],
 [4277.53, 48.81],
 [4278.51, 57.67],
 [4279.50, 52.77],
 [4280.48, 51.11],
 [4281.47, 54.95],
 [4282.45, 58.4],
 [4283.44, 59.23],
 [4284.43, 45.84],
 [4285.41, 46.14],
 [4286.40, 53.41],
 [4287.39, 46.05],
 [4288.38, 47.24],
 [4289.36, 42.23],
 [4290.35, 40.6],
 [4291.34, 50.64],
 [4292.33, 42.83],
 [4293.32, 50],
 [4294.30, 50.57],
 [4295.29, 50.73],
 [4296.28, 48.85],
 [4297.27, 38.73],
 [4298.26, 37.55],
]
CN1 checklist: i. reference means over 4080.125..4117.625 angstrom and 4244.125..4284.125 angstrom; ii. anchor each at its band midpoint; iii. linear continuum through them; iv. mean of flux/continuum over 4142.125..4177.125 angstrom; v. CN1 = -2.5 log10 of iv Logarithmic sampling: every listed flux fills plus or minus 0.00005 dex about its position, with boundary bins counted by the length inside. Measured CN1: 0.10 mag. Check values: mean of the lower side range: 45.4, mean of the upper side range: 51.5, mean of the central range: 43.6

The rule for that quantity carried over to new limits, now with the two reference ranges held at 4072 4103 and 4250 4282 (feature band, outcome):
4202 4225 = 0.05 mag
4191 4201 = 0.14 mag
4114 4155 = 0.05 mag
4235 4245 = -0.04 mag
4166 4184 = 0.11 mag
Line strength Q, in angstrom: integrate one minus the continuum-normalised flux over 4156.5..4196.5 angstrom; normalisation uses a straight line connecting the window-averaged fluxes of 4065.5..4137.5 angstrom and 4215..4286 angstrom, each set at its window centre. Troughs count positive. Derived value 2.7 angstrom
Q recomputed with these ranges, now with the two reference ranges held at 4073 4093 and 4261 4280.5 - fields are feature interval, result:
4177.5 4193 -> 1.53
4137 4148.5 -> 0.57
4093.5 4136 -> 2.17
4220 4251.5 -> 0.72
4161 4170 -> 0.15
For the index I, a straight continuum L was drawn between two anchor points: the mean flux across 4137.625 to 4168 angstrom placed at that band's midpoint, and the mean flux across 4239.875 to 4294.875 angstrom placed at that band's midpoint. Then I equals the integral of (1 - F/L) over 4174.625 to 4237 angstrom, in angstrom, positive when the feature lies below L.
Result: 3.9 angstrom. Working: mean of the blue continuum 44.8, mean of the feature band 44.6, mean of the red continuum 50.8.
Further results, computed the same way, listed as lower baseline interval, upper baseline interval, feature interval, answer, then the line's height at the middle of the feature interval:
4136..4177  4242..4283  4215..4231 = 1.0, 48.9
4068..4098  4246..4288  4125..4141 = 0.1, 46.9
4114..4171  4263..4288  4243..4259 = -0.8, 49.6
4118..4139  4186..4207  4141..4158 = 1.0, 44.4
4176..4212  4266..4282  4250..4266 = -1.2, 48.3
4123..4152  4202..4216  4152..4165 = 0.0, 45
